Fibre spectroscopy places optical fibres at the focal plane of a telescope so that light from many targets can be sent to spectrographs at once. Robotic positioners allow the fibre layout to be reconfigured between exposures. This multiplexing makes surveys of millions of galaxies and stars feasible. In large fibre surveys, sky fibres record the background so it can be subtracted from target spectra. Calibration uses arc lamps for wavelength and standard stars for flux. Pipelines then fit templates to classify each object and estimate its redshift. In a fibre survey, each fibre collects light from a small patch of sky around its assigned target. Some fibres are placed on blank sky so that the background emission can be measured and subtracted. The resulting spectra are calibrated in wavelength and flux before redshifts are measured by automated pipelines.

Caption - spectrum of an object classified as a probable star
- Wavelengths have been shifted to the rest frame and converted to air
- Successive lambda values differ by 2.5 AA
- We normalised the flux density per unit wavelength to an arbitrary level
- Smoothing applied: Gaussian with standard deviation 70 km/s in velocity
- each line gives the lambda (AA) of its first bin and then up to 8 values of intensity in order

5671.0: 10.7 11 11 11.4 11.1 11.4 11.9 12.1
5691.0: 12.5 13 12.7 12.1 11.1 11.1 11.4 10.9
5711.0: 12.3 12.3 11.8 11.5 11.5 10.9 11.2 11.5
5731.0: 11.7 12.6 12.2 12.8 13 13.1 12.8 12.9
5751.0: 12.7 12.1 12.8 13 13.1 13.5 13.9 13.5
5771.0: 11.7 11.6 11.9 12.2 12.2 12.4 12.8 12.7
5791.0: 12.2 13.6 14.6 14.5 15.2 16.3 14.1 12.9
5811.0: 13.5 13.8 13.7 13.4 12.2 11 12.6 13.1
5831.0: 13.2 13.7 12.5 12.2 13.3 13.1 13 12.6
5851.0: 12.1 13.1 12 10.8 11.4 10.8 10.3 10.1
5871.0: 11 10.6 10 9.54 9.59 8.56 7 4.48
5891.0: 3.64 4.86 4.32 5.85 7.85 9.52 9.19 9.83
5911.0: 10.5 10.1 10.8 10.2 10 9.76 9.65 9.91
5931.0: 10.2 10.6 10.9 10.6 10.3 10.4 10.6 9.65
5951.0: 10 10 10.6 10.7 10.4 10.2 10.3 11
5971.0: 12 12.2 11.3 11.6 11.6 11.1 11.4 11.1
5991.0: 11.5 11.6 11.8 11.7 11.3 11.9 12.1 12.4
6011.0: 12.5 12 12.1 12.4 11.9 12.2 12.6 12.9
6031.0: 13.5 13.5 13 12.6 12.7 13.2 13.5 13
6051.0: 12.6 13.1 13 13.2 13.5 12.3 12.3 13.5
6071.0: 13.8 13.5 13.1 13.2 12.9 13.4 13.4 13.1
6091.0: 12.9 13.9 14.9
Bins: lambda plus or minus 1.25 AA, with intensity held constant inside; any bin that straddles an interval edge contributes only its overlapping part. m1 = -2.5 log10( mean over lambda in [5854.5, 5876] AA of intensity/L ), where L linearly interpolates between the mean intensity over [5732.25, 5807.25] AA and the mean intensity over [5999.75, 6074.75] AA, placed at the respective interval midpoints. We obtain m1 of 0.19 mag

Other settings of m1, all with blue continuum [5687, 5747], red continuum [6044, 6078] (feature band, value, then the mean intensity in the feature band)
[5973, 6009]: 0.113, 11.6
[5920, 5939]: 0.238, 10.2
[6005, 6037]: 0.037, 12.5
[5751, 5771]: -0.075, 13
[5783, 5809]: -0.130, 13.8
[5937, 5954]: 0.237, 10.2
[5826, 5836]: -0.065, 13.1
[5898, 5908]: 0.440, 8.4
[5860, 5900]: 0.455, 8.23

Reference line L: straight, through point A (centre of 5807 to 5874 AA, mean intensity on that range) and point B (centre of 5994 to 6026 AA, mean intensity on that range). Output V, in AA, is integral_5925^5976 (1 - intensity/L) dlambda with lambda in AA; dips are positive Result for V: 6.7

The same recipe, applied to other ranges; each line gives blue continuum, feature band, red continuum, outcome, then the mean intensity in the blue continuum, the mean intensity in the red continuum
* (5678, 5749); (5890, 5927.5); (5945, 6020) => 9.9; 12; 11.3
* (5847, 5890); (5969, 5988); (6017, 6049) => 0.6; 10.2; 12.8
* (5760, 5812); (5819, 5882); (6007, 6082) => 6.6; 13.3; 12.9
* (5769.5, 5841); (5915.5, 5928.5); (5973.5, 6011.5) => 2.3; 13.1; 11.7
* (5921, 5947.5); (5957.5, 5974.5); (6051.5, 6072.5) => 0.0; 10.3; 13.1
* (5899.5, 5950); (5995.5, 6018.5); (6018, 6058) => 0.2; 10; 12.9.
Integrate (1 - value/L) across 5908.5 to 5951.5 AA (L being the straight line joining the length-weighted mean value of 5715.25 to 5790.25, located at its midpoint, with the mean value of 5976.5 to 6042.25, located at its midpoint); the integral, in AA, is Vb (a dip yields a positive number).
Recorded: 6.9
